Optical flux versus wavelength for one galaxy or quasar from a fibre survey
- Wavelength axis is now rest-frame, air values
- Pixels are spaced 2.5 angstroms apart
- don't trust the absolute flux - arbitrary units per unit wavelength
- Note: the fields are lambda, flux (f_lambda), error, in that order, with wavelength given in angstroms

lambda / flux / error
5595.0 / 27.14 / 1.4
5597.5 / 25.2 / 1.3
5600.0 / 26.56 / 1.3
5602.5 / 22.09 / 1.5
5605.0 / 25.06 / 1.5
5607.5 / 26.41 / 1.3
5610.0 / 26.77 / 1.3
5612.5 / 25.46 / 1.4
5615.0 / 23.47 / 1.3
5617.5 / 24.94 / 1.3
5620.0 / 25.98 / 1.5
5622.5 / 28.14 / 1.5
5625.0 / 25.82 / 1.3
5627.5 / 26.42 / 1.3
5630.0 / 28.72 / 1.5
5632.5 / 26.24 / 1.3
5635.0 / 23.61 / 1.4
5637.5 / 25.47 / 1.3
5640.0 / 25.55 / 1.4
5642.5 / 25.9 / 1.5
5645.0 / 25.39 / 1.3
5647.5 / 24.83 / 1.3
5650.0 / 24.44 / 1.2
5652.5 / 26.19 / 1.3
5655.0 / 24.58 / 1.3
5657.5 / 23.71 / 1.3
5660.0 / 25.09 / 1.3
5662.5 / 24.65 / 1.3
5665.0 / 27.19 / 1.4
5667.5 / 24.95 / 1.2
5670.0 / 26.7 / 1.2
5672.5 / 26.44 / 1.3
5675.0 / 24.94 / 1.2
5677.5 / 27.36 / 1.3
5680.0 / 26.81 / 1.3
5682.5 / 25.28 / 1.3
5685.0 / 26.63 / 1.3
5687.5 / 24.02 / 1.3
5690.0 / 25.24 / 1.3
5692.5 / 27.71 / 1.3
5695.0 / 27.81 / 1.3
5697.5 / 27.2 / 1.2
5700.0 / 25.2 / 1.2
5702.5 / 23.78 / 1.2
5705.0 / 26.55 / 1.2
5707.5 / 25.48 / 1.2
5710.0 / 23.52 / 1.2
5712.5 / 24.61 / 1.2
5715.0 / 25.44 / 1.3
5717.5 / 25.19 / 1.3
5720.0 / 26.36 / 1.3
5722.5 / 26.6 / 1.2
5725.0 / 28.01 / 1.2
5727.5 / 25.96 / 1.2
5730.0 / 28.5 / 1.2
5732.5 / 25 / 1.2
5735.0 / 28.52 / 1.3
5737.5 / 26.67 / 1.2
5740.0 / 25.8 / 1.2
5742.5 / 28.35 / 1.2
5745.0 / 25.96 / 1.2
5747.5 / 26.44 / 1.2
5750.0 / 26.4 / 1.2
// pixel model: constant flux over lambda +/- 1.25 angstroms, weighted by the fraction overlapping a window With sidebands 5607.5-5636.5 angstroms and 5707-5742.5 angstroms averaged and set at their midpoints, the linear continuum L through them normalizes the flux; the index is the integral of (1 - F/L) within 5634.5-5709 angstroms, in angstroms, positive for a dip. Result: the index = 1.3 angstroms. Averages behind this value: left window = 26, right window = 26.2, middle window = 25.6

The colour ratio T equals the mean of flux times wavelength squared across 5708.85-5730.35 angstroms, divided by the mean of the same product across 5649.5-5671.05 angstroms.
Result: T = 1.05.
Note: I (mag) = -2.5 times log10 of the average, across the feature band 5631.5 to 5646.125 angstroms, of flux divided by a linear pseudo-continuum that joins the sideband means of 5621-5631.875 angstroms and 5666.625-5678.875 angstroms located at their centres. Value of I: 0.06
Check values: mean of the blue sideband 27.2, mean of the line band 25.3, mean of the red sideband 26.1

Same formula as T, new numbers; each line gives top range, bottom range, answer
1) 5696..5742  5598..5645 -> 1.05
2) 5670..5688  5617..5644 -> 1.02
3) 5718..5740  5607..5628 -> 1.08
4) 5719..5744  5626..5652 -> 1.09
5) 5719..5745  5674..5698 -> 1.04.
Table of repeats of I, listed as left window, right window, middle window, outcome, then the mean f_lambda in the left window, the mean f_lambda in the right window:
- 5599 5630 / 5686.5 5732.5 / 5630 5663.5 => 0.03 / 25.7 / 25.9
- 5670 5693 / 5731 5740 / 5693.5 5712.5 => 0.03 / 26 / 26.7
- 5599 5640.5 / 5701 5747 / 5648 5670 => 0.03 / 25.7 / 26.1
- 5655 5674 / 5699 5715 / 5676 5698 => -0.05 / 25.5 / 24.9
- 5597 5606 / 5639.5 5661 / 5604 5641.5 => -0.04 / 24.7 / 25.1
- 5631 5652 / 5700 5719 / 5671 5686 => -0.05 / 25.3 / 25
